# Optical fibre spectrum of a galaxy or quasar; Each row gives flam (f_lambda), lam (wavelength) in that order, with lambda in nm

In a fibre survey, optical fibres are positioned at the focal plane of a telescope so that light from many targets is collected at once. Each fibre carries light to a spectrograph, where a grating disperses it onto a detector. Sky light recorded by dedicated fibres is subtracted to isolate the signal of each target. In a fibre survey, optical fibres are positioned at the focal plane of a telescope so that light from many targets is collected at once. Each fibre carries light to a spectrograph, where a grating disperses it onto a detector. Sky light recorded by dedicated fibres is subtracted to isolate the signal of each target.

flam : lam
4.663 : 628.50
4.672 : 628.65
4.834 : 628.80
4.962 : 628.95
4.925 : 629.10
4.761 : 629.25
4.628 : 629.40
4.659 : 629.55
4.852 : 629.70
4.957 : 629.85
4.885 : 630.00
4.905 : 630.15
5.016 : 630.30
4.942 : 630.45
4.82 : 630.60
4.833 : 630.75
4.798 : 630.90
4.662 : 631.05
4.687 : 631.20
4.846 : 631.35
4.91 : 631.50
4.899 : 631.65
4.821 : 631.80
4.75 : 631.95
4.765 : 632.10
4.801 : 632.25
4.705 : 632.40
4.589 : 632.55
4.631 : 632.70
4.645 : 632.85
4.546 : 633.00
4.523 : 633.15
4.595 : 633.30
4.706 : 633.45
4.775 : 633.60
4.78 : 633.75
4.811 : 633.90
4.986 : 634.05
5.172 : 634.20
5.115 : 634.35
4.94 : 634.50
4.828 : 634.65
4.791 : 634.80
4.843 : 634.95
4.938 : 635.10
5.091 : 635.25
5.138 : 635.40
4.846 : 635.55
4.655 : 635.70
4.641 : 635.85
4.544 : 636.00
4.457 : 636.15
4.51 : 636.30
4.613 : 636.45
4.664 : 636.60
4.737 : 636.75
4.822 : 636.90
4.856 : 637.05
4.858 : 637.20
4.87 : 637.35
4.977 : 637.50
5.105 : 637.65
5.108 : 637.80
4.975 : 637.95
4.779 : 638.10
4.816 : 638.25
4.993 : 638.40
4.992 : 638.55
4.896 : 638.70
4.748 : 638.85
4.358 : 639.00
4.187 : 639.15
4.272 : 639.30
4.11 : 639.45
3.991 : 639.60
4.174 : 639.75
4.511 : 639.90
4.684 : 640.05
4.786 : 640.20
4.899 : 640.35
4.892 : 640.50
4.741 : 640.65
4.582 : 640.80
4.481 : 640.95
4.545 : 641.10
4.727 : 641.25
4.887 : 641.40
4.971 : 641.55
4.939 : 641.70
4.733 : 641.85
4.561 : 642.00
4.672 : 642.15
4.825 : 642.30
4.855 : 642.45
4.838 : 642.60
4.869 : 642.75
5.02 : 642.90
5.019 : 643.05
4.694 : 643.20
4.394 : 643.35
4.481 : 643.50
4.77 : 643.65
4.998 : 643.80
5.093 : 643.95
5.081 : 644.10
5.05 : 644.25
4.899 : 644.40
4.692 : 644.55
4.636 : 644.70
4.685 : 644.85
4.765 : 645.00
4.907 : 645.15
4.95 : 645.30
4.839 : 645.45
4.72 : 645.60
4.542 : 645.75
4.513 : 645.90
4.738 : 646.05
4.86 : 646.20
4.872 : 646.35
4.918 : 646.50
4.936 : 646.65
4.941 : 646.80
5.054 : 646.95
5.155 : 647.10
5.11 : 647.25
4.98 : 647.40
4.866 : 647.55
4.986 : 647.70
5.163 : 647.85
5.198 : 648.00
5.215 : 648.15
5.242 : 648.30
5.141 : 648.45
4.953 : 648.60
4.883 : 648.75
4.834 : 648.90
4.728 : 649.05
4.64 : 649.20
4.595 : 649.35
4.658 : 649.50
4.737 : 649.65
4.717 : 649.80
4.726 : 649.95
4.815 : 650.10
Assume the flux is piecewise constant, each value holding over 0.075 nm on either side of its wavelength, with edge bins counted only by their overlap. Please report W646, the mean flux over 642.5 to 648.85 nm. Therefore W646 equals 4.9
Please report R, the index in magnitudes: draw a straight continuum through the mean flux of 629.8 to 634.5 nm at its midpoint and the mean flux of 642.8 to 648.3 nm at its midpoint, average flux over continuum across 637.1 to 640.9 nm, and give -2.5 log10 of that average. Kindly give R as 0.04 mag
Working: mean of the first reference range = 4.8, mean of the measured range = 4.69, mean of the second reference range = 4.89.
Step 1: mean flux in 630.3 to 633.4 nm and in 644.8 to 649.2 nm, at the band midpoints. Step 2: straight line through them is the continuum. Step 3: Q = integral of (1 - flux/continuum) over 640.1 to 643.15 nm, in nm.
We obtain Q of 0.04 nm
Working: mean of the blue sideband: 4.74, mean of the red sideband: 4.92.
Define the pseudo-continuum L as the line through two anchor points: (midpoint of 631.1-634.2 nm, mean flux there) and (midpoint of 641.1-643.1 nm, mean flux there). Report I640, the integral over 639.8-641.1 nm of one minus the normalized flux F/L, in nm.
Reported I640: 0.04 nm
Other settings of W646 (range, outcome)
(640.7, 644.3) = 4.79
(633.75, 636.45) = 4.83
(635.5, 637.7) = 4.74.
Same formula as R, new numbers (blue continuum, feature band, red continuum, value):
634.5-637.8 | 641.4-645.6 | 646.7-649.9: 0.015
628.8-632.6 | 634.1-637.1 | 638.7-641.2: -0.036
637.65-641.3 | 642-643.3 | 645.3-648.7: -0.011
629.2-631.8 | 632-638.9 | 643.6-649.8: 0.009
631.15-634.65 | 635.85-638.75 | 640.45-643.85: -0.010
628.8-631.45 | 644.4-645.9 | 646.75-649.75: 0.042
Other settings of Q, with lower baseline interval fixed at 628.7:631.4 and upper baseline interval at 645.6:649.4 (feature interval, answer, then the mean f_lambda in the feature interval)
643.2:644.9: 0.037 nm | 4.8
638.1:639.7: 0.110 nm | 4.54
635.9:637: 0.054 nm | 4.63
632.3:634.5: 0.039 nm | 4.76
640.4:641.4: 0.041 nm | 4.68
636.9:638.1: -0.018 nm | 4.94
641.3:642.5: 0.022 nm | 4.8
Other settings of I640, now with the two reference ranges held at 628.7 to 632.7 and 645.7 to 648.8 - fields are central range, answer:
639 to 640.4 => 0.14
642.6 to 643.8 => 0.04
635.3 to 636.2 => 0.02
